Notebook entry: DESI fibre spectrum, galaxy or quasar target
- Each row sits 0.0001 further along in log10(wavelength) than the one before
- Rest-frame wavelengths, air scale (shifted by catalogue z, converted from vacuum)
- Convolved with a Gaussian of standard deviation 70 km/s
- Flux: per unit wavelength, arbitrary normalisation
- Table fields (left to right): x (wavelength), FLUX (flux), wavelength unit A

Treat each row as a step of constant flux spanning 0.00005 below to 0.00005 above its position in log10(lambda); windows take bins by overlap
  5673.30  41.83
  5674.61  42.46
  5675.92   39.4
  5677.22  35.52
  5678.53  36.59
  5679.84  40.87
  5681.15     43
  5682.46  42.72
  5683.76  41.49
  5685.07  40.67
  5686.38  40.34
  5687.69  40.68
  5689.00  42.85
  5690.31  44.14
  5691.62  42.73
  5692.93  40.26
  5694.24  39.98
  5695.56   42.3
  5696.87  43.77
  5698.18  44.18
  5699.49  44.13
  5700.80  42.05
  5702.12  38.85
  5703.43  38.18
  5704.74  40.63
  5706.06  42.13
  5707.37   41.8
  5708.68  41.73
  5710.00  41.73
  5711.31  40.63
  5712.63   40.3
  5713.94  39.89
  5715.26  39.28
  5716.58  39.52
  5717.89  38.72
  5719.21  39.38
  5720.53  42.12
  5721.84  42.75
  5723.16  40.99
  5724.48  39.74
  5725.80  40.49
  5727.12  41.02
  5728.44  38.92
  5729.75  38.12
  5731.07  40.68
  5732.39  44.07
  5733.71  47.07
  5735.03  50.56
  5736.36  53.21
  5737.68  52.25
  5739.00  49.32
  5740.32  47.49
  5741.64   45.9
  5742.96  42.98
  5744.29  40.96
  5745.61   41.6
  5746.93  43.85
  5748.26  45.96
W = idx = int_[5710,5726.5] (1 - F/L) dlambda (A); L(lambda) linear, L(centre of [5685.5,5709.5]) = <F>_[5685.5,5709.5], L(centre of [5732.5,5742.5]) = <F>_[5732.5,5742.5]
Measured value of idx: 1.84 A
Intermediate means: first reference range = 41.7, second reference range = 49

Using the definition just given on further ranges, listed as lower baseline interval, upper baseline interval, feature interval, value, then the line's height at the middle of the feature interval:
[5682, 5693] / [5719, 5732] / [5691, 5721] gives 0.1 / 41.2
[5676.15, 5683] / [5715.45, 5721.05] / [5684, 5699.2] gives -0.9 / 39.7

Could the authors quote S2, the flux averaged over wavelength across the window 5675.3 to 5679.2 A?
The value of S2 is 37.2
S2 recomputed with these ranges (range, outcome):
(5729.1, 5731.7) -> 39.4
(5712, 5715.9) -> 39.8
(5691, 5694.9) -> 40.9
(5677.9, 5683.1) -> 40.8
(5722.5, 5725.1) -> 40.3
